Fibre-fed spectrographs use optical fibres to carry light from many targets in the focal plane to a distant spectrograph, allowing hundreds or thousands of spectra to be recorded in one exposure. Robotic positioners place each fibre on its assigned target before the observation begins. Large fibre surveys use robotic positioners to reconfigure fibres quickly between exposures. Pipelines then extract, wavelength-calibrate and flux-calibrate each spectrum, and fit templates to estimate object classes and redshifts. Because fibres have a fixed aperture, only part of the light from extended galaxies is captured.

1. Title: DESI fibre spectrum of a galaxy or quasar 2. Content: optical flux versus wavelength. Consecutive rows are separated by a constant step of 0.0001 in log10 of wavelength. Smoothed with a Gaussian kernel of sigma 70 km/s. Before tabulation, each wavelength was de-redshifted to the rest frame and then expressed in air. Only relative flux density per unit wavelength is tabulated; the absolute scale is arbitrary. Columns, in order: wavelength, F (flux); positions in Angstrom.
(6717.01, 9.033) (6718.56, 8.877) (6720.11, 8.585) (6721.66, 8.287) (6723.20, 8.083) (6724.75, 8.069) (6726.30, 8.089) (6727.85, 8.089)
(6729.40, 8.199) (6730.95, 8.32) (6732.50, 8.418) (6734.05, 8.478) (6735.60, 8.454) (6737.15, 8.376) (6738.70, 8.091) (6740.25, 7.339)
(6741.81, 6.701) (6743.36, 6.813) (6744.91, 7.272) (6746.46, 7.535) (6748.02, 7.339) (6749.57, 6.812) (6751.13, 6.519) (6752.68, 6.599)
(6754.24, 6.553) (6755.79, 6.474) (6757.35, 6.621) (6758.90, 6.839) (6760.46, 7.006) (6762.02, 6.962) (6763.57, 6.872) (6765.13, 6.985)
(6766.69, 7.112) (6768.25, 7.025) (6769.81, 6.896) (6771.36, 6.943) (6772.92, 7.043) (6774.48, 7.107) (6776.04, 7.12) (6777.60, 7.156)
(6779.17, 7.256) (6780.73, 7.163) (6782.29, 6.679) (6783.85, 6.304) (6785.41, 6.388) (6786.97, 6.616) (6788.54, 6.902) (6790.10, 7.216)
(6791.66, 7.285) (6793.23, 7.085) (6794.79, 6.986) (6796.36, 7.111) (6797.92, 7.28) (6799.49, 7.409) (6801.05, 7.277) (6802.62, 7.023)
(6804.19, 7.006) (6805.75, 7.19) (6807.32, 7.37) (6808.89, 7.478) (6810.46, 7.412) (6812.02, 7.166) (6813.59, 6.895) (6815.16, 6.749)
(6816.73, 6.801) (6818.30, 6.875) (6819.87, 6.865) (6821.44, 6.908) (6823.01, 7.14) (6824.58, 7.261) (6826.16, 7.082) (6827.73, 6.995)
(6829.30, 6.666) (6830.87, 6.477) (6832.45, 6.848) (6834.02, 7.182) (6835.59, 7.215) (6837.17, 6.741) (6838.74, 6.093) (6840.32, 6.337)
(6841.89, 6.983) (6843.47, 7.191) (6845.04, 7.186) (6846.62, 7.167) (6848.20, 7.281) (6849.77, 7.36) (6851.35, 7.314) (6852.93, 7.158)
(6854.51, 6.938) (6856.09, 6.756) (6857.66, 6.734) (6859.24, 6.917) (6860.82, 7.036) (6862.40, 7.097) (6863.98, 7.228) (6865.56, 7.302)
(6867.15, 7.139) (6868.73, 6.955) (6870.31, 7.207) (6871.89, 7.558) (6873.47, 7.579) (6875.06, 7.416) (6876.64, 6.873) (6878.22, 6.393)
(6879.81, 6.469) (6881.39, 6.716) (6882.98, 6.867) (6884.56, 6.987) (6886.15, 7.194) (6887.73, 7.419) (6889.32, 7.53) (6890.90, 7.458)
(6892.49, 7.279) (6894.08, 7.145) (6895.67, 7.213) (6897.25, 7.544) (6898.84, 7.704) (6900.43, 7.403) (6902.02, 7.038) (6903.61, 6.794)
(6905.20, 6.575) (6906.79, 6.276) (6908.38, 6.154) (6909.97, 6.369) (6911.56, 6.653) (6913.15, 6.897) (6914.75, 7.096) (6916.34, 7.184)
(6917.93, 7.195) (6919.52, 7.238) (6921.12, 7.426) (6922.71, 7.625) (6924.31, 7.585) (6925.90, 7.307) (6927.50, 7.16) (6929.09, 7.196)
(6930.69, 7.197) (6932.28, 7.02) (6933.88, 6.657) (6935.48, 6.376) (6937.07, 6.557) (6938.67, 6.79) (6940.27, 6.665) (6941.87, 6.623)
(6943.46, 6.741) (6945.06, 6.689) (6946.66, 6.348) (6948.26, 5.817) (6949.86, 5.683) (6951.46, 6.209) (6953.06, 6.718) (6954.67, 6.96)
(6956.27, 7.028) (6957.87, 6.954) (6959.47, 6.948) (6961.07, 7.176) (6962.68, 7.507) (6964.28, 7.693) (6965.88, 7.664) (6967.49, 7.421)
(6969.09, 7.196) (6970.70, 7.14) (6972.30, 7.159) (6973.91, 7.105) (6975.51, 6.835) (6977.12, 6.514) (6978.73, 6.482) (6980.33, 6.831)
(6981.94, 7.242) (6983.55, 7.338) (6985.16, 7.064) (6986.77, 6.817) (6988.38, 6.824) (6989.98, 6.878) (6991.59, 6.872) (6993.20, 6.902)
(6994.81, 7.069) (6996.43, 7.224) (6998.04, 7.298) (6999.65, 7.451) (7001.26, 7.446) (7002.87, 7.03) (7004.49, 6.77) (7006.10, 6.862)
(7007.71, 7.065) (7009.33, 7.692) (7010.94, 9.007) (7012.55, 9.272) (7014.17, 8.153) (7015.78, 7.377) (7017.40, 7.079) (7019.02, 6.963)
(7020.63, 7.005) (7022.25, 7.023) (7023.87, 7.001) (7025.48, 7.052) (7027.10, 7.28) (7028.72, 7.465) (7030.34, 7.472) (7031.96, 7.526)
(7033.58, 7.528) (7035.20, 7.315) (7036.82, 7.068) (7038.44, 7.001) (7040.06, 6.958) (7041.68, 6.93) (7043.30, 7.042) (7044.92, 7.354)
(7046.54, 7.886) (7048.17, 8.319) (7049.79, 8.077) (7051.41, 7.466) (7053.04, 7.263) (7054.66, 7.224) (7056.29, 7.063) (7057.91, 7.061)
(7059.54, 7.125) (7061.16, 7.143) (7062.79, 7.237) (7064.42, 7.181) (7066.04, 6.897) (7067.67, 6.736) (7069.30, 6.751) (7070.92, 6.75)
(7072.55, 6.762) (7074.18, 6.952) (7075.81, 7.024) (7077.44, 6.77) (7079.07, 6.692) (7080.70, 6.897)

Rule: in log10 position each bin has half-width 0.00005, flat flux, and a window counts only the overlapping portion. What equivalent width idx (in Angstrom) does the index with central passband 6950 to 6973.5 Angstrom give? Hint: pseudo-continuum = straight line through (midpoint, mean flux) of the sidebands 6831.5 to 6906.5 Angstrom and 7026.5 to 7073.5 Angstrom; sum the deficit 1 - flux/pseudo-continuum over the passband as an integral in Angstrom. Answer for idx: 0.2 Angstrom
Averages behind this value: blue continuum 7.07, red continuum 7.24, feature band 7.08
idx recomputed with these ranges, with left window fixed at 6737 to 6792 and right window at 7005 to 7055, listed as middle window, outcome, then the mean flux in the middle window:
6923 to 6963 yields 2.7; 6.8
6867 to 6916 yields 1.2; 7.03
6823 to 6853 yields 0.6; 6.97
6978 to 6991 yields 0.8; 6.94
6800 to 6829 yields -0.1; 7.08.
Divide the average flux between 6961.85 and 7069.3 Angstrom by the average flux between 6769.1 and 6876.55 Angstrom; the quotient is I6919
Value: 1.03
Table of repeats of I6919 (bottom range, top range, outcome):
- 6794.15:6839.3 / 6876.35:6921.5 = 1.00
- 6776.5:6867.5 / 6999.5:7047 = 1.05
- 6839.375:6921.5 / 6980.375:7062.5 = 1.04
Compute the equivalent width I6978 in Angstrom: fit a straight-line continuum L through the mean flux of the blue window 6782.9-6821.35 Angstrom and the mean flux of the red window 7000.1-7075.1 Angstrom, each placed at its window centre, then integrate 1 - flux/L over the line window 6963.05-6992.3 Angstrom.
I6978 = 0.65 Angstrom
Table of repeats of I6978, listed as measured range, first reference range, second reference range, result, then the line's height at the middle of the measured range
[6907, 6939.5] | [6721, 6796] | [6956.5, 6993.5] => 0.66 Angstrom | 7.12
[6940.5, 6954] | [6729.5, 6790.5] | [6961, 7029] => 1.58 Angstrom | 7.22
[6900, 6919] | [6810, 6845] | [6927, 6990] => 0.26 Angstrom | 6.89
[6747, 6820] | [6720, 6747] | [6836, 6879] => 5.75 Angstrom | 7.58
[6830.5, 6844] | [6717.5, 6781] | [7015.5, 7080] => 1.04 Angstrom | 7.35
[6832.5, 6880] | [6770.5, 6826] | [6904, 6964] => -0.53 Angstrom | 6.95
